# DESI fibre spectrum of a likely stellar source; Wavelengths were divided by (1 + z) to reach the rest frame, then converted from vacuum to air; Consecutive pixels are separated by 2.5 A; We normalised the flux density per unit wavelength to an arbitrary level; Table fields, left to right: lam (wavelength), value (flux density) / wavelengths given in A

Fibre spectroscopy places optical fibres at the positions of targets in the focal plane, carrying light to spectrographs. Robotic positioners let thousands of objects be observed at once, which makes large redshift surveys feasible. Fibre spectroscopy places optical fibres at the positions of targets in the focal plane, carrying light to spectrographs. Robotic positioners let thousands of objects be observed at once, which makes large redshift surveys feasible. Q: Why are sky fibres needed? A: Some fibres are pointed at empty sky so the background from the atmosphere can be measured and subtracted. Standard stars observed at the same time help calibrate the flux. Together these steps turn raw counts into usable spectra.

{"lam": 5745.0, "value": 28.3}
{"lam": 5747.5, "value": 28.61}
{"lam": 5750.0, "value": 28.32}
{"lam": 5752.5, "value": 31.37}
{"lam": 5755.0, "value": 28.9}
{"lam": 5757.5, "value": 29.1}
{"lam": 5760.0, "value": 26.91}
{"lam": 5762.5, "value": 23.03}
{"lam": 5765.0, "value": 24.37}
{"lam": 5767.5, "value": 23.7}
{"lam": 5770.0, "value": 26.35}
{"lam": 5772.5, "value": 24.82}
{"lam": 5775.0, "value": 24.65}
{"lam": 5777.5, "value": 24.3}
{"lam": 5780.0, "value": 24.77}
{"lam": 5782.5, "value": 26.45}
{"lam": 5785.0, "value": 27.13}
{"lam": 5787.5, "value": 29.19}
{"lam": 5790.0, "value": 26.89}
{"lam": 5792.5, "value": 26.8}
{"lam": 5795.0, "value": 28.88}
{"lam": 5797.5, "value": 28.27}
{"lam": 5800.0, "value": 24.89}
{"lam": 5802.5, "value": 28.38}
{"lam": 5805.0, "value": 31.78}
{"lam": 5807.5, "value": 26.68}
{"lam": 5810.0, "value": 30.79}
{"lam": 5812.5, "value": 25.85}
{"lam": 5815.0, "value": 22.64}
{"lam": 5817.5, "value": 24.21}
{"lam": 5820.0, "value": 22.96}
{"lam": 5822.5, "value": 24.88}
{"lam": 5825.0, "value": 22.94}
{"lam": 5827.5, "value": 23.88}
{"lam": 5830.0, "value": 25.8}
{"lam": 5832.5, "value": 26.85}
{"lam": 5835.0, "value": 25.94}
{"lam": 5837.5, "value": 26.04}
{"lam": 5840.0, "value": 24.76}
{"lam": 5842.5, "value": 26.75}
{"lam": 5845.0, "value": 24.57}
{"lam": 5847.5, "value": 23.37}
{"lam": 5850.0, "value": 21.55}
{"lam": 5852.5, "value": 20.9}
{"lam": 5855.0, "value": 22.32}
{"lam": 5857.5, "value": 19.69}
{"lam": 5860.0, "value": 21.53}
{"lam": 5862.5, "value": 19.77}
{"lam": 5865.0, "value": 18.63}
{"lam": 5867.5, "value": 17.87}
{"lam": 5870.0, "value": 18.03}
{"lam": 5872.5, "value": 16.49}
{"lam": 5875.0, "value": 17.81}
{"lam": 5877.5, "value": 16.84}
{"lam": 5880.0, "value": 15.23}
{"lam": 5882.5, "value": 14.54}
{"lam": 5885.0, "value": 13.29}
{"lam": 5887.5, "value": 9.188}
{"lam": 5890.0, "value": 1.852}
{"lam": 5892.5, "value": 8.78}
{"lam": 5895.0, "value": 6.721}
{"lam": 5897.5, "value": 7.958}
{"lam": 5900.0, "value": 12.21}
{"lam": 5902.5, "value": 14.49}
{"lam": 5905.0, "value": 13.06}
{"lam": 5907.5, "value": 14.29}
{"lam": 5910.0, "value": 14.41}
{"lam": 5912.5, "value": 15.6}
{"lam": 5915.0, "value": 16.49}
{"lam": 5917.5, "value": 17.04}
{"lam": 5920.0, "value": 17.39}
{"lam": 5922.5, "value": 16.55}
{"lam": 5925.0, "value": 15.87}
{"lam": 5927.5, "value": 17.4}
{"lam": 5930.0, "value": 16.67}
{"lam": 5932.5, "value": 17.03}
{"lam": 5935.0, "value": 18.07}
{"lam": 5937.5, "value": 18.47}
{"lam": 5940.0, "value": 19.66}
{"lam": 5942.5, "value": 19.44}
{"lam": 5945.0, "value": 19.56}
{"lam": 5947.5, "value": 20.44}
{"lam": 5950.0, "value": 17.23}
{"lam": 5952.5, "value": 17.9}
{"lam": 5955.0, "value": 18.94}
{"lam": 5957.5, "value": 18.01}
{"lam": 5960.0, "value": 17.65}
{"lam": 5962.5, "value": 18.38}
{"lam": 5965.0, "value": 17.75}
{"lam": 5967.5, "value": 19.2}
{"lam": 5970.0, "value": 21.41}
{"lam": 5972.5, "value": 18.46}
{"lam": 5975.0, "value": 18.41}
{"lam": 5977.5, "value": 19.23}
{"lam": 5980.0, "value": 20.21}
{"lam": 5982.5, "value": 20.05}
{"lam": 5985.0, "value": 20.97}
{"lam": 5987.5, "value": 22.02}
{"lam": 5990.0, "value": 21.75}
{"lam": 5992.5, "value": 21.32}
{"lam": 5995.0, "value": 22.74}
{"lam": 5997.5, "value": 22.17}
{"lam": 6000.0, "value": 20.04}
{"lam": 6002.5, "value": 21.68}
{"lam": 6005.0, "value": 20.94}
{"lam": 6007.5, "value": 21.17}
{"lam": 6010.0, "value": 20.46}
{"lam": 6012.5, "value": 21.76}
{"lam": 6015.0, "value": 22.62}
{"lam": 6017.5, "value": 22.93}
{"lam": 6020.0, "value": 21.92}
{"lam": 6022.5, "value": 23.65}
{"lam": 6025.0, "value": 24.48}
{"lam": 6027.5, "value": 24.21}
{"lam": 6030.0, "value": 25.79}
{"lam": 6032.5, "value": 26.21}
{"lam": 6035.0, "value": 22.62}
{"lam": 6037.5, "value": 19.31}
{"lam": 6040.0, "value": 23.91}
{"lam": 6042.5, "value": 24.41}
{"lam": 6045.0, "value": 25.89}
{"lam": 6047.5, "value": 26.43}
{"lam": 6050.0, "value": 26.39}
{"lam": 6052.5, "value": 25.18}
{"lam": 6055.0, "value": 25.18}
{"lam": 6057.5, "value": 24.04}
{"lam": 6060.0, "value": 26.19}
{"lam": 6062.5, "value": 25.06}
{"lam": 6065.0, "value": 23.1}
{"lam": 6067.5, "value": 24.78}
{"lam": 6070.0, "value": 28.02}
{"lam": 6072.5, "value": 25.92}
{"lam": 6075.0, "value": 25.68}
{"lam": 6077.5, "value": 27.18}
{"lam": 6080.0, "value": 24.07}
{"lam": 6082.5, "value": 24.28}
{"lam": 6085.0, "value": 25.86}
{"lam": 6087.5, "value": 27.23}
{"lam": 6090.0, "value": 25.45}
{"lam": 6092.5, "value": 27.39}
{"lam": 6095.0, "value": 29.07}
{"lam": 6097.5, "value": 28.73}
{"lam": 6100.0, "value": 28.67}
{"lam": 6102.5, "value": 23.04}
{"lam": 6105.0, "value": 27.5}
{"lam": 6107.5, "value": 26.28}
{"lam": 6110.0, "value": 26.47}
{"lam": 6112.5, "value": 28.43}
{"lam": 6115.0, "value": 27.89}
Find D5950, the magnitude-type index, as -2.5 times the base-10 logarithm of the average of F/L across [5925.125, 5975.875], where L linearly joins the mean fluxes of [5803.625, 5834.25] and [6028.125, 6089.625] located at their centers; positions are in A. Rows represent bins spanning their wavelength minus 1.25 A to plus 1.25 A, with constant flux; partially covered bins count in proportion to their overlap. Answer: 0.348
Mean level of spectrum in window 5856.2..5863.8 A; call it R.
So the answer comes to 20.3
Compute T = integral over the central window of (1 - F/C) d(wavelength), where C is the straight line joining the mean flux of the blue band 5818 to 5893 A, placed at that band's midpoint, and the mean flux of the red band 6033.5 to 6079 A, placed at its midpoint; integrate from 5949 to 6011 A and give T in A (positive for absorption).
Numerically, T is 8.4 A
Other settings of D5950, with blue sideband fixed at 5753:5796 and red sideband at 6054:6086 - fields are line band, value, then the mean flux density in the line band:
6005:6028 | 0.14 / 22.4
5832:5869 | 0.16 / 22.6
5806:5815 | -0.04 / 27.2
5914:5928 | 0.47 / 16.8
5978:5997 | 0.20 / 21.2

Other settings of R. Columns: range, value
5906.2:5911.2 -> 14.3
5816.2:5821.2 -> 23.6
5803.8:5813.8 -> 28.7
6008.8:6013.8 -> 21.1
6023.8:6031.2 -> 24.8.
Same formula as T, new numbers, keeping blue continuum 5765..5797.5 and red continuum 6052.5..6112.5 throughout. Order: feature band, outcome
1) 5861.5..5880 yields 6.0 A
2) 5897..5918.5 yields 9.9 A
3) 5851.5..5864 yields 2.6 A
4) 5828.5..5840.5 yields 0.1 A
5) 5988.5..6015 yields 4.7 A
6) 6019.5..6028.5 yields 0.8 A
